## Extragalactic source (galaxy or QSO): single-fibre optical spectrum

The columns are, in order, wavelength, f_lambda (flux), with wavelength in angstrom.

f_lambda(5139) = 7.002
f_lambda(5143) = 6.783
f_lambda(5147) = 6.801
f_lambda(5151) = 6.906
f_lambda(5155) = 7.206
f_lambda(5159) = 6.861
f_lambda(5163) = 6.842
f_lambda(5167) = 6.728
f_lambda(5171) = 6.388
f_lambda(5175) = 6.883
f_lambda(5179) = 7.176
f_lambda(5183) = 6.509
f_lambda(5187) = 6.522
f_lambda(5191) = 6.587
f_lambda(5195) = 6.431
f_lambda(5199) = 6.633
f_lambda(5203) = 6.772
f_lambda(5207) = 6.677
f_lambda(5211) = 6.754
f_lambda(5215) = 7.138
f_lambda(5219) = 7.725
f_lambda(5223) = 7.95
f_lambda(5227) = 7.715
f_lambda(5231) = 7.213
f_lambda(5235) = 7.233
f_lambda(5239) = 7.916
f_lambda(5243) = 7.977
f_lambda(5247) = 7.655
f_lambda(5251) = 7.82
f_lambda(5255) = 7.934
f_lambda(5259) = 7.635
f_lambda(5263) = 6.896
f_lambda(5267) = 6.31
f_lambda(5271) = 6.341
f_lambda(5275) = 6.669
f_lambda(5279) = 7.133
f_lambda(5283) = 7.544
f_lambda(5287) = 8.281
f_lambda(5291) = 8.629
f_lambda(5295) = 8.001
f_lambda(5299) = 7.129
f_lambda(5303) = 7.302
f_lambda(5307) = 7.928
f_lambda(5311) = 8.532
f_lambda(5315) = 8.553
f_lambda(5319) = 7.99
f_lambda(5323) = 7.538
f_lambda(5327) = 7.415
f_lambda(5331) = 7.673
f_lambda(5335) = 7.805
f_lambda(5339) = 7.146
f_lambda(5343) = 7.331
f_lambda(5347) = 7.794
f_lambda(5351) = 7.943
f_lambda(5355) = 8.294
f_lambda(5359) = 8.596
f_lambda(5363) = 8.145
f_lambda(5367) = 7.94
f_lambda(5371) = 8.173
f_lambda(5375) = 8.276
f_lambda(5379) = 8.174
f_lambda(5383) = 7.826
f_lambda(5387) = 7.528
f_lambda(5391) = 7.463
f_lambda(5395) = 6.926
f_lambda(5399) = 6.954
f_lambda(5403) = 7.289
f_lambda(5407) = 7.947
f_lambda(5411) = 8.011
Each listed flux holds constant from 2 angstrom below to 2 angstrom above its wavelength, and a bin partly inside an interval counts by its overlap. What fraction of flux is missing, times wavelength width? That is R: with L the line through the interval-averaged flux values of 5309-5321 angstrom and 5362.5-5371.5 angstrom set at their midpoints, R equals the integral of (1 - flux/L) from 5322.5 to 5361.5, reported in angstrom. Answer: 2.1 angstrom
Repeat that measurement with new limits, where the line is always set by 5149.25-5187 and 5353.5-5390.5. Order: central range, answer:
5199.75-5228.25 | -0.4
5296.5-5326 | -0.5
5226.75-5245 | -0.9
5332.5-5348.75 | 0.7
